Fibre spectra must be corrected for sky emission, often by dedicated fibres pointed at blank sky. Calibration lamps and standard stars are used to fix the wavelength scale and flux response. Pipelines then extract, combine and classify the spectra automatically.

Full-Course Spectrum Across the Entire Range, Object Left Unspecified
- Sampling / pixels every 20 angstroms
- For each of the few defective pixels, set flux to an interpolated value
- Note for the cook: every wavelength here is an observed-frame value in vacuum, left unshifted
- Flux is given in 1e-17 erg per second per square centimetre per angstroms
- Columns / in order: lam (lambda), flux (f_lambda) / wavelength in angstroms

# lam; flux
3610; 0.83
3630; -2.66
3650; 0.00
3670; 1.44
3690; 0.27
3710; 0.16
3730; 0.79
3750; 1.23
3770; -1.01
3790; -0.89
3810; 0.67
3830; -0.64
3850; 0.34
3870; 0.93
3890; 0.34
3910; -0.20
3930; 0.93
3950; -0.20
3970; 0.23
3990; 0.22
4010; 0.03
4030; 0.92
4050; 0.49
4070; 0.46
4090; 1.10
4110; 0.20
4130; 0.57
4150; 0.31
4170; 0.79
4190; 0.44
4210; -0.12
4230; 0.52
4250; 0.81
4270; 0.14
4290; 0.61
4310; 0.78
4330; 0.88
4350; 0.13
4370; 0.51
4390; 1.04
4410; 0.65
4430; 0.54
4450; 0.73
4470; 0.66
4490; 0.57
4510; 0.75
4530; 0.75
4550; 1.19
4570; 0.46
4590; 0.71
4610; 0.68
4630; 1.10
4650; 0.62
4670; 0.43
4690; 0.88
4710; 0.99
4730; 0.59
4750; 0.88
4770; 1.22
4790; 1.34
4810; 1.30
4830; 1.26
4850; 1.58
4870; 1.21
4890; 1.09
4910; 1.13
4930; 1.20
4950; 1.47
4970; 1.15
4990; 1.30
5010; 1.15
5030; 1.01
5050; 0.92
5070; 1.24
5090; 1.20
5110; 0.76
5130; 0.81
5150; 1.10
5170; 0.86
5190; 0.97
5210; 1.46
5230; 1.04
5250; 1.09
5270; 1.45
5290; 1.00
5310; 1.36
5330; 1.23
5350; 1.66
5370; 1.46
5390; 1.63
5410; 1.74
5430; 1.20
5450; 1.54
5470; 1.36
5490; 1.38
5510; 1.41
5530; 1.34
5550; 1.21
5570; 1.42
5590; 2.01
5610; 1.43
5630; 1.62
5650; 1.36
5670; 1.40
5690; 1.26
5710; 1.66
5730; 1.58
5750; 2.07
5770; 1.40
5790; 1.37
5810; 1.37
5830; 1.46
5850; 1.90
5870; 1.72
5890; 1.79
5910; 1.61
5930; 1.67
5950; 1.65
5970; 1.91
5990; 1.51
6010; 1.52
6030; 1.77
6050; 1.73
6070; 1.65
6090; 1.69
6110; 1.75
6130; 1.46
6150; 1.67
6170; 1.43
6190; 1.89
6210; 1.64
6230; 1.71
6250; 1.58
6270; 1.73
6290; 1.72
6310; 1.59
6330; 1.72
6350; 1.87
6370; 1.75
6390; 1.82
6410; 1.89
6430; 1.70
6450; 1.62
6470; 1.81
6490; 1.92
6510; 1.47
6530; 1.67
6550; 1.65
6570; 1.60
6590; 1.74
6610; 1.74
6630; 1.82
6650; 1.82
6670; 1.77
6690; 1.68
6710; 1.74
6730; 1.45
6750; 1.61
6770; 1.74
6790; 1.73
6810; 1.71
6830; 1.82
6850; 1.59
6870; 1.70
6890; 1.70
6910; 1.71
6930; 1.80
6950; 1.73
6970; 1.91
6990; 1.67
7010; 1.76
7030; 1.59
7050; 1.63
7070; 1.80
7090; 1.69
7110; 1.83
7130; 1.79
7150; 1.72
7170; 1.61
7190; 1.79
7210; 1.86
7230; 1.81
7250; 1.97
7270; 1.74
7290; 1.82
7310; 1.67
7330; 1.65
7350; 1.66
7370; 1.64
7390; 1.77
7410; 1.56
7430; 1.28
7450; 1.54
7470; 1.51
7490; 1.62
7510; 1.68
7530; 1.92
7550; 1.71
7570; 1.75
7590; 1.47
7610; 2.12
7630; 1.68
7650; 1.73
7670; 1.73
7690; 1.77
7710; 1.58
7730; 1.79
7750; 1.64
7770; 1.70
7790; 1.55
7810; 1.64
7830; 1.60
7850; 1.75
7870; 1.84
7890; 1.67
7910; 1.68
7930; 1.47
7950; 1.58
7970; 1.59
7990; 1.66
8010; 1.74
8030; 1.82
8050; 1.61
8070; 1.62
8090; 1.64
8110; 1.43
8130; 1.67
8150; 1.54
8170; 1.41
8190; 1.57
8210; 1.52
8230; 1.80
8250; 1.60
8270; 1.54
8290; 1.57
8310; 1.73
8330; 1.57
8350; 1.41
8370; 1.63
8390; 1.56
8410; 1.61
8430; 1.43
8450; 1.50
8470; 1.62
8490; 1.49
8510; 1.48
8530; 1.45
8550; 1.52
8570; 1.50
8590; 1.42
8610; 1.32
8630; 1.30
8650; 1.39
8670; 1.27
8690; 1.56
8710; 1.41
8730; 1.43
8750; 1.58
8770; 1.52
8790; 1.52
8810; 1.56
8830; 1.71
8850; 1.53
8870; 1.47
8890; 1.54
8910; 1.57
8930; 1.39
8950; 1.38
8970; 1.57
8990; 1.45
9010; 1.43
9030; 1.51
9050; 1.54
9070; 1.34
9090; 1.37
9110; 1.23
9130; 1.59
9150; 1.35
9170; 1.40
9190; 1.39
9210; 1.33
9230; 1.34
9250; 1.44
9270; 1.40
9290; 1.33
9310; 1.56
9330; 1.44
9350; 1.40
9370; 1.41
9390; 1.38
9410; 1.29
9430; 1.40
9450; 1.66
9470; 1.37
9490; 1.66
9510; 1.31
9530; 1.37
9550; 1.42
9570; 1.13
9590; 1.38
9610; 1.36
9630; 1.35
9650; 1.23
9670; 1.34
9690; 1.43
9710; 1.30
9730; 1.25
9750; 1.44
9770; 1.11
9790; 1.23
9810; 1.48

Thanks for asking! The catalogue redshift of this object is 0.193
